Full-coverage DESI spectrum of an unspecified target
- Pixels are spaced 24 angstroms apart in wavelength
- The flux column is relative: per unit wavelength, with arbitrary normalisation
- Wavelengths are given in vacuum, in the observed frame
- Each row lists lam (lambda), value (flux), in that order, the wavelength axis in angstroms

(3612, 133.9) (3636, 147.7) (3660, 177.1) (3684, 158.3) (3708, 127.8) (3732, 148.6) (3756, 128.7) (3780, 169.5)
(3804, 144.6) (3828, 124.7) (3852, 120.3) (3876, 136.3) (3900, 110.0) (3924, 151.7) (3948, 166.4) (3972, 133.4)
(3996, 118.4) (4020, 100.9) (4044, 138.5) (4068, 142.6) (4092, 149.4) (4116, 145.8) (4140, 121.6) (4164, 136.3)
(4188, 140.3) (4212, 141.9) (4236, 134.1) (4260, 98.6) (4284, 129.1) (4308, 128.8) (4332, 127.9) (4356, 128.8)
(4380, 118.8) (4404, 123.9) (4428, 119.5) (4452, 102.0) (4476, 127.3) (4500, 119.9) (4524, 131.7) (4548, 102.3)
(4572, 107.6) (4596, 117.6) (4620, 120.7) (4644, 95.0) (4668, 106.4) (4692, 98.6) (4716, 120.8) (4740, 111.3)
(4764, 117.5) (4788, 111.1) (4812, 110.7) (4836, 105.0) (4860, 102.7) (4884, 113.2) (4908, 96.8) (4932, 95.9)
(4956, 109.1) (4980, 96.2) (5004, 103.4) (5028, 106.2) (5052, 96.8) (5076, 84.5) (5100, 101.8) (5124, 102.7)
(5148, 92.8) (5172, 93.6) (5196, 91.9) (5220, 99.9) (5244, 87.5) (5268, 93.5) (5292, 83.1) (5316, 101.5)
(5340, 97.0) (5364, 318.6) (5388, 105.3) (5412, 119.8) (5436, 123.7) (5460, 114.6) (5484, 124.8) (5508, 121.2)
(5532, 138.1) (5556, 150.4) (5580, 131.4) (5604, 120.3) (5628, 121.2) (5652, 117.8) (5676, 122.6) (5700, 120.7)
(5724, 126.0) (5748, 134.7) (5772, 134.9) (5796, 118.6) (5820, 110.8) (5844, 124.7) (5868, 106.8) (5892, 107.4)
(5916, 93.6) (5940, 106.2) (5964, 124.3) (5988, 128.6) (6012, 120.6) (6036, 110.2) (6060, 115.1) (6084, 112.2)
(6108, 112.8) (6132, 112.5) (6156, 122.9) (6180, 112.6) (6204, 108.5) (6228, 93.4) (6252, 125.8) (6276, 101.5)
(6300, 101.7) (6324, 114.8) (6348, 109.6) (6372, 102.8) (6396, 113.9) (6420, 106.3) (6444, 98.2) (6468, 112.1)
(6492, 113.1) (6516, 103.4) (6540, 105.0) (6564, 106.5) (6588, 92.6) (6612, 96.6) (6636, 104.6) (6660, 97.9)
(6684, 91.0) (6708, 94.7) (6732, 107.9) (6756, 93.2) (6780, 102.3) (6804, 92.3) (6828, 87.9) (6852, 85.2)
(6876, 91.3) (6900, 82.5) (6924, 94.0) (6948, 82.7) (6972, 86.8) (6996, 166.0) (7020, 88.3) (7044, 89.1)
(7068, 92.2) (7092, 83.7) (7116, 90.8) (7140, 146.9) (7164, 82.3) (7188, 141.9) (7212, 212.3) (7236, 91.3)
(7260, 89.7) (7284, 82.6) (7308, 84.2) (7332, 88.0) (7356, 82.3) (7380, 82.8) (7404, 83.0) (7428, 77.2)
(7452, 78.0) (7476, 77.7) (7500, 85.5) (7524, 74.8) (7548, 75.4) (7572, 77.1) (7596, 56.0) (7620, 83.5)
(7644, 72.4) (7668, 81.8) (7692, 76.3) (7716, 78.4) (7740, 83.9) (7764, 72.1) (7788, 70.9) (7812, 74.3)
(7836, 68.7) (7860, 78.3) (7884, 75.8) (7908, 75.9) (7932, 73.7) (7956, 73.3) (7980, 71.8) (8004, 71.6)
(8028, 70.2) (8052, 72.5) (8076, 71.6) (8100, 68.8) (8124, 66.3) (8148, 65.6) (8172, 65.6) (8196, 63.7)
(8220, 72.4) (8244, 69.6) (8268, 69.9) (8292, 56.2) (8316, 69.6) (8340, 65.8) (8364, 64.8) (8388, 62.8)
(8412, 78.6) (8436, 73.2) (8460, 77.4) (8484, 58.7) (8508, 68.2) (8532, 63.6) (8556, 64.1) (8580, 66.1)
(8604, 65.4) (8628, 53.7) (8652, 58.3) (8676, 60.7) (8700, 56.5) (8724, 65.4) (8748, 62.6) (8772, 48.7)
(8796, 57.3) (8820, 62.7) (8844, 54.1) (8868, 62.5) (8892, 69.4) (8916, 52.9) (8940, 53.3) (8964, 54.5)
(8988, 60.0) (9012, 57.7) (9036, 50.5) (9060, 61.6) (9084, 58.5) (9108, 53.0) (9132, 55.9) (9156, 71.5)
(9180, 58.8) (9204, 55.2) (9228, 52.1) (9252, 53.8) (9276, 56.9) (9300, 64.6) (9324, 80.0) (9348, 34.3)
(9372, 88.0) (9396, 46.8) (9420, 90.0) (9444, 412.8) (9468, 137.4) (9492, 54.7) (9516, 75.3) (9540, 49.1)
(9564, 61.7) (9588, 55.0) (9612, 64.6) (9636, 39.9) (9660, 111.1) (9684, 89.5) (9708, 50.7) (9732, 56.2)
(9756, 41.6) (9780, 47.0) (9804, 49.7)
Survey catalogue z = 0.438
